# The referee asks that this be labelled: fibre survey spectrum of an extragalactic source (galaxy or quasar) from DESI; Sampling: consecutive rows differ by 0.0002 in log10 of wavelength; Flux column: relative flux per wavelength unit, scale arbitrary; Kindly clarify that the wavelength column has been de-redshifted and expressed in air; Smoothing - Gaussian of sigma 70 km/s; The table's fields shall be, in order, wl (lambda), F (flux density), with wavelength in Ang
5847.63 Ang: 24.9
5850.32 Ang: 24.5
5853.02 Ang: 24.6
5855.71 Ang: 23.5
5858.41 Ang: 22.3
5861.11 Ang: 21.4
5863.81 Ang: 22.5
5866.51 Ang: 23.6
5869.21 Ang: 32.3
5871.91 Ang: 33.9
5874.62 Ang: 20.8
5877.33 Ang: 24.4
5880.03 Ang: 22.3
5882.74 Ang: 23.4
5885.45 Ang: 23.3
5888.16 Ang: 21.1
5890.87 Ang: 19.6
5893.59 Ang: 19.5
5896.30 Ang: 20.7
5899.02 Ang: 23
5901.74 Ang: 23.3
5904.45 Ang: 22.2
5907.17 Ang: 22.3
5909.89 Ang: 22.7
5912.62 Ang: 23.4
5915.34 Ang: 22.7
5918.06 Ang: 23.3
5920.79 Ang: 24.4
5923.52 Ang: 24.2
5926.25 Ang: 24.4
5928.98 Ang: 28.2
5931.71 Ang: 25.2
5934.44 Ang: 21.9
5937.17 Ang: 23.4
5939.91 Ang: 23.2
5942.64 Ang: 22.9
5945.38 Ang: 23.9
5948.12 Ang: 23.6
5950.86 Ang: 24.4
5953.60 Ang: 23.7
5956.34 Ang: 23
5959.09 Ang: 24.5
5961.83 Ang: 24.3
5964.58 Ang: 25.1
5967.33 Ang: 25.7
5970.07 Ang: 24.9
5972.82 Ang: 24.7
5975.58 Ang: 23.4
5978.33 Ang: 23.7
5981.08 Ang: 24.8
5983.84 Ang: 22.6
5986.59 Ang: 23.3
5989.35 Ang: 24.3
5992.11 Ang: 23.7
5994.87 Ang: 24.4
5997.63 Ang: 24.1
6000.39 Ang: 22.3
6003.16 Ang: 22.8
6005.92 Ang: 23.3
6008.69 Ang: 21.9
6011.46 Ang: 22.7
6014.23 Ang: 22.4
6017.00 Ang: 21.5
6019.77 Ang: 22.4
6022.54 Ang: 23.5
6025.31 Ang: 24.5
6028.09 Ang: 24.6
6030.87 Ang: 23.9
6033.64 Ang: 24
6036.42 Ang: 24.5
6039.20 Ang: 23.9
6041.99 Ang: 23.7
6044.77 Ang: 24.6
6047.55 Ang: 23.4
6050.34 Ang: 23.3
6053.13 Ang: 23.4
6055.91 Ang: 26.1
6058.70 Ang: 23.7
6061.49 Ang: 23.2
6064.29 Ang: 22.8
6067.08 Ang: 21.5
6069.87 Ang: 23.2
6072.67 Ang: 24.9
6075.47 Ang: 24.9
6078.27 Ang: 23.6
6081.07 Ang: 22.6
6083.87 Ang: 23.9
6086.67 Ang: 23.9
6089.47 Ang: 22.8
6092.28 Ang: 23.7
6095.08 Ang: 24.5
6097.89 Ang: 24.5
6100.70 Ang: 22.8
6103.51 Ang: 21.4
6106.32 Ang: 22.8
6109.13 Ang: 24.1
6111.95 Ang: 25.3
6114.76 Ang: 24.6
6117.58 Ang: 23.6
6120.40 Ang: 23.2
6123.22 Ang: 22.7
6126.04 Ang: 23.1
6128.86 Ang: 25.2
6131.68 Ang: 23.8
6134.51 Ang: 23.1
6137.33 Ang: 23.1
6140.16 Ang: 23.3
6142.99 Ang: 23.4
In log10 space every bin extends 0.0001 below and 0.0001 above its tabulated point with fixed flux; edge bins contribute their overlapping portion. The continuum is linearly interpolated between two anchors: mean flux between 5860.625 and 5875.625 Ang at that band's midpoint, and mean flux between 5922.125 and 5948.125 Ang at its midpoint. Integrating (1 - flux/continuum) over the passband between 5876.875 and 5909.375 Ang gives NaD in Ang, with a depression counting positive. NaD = 4.3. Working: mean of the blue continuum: 26.1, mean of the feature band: 22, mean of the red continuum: 24.1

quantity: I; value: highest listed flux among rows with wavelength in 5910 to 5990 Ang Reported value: 28.2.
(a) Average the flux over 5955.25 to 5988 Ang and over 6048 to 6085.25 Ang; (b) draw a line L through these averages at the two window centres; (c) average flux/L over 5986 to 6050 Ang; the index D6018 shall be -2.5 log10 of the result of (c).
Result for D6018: 0.02 mag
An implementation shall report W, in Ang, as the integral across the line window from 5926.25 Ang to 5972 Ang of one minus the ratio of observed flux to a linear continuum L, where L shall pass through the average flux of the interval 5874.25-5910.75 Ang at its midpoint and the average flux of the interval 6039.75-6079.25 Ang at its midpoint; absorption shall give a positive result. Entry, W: -3.3 Ang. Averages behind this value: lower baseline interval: 22.1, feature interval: 24.3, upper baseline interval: 23.7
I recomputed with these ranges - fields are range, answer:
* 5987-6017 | 24.4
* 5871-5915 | 33.9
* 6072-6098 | 24.9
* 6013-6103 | 26.1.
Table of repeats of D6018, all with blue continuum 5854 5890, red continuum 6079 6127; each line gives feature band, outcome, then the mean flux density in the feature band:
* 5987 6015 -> 0.03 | 23.2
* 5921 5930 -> -0.06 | 25.3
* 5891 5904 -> 0.12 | 21.5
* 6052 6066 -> -0.01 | 23.8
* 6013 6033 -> 0.02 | 23.3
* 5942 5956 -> 0.01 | 23.7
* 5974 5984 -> 0.00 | 23.8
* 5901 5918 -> 0.06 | 22.8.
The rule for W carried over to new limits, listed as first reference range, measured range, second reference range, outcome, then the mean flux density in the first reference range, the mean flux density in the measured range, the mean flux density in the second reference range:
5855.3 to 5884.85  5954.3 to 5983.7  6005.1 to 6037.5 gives -0.7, 24.6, 24.3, 23.3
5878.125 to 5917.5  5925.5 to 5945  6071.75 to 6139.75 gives -1.5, 22.2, 24.2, 23.7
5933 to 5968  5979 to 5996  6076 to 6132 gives -0.1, 23.8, 23.8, 23.6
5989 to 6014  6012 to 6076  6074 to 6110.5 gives -0.8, 23.2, 23.6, 23.5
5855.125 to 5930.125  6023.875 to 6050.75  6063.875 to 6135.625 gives -0.6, 23.5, 24.1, 23.6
